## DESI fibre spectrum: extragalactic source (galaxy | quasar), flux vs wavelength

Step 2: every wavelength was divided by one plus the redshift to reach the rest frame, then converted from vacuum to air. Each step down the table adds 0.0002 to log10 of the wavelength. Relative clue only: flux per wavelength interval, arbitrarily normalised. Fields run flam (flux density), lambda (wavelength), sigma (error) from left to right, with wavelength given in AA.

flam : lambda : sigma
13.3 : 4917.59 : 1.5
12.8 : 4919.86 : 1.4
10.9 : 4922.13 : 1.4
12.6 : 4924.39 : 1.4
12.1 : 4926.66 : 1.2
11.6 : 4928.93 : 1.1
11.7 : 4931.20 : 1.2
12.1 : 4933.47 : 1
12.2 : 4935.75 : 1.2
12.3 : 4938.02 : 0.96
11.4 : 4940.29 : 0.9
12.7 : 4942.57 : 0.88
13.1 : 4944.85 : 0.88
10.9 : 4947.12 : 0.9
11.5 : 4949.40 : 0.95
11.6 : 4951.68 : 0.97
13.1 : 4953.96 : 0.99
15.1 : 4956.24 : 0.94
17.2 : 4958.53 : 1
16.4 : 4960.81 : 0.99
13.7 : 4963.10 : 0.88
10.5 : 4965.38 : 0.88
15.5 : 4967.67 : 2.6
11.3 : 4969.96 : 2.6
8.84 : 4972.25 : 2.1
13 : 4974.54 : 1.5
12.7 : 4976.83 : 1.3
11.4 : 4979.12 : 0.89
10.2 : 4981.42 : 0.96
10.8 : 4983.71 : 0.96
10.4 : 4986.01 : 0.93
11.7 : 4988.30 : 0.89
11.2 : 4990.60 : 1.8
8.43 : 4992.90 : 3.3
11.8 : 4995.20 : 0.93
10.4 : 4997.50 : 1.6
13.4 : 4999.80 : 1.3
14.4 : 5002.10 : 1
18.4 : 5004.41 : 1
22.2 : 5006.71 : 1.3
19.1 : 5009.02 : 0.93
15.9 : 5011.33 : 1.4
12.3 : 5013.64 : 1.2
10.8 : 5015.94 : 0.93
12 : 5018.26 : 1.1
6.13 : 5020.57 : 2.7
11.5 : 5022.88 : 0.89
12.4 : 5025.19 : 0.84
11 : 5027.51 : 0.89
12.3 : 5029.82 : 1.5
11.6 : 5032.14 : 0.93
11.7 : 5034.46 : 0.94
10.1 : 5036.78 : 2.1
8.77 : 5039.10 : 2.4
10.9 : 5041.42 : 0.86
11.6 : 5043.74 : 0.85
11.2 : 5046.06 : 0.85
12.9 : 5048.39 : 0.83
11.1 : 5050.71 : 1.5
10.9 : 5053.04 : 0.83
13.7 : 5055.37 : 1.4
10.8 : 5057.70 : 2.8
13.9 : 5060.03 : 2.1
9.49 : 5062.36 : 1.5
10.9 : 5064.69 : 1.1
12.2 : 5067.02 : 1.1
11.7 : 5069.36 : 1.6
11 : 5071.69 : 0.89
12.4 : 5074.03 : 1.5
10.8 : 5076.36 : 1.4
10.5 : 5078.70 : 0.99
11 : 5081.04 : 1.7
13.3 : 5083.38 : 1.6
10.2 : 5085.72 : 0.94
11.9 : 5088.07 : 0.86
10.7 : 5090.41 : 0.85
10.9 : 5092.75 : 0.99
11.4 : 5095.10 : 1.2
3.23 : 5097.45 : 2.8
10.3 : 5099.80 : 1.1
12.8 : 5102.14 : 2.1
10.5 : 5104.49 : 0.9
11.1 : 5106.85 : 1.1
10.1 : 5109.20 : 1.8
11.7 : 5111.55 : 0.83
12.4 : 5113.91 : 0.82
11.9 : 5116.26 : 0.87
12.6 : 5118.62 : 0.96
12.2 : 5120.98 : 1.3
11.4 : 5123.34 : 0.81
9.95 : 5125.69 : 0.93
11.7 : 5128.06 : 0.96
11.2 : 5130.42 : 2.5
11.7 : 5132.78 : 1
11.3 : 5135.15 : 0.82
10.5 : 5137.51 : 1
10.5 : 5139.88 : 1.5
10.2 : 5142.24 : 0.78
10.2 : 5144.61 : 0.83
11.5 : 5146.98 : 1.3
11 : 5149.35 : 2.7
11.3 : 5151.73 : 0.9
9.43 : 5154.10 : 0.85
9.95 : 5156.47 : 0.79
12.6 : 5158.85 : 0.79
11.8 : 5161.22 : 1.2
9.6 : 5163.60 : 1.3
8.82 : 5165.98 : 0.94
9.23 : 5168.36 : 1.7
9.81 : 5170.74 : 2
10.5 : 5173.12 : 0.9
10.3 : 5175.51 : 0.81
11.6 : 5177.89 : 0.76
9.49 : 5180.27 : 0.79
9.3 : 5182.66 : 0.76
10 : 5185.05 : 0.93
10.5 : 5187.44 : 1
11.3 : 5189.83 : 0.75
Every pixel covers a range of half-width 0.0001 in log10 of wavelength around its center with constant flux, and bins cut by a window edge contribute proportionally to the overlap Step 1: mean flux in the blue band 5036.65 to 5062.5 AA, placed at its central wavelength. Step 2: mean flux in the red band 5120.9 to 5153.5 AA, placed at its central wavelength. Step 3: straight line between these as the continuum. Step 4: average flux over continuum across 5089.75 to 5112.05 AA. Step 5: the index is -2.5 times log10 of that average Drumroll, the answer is 0.09 mag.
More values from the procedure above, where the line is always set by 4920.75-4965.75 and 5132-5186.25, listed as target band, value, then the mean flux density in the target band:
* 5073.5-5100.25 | 0.069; 10.5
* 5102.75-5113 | -0.001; 11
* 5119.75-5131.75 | -0.050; 11.3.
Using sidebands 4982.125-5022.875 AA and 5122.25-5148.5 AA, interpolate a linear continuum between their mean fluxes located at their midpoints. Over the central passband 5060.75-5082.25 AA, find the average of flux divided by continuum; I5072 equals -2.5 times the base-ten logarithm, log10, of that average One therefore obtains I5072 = 0.06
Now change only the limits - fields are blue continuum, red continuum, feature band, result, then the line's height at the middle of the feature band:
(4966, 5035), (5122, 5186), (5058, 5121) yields 0.02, 11.3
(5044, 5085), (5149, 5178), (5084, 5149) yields 0.01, 11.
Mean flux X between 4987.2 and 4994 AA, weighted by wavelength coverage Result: 10.4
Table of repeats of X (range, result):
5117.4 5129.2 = 11.6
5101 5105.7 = 11.6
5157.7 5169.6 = 10.4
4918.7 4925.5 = 12.1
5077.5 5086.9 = 11.2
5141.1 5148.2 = 10.6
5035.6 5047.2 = 10.5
